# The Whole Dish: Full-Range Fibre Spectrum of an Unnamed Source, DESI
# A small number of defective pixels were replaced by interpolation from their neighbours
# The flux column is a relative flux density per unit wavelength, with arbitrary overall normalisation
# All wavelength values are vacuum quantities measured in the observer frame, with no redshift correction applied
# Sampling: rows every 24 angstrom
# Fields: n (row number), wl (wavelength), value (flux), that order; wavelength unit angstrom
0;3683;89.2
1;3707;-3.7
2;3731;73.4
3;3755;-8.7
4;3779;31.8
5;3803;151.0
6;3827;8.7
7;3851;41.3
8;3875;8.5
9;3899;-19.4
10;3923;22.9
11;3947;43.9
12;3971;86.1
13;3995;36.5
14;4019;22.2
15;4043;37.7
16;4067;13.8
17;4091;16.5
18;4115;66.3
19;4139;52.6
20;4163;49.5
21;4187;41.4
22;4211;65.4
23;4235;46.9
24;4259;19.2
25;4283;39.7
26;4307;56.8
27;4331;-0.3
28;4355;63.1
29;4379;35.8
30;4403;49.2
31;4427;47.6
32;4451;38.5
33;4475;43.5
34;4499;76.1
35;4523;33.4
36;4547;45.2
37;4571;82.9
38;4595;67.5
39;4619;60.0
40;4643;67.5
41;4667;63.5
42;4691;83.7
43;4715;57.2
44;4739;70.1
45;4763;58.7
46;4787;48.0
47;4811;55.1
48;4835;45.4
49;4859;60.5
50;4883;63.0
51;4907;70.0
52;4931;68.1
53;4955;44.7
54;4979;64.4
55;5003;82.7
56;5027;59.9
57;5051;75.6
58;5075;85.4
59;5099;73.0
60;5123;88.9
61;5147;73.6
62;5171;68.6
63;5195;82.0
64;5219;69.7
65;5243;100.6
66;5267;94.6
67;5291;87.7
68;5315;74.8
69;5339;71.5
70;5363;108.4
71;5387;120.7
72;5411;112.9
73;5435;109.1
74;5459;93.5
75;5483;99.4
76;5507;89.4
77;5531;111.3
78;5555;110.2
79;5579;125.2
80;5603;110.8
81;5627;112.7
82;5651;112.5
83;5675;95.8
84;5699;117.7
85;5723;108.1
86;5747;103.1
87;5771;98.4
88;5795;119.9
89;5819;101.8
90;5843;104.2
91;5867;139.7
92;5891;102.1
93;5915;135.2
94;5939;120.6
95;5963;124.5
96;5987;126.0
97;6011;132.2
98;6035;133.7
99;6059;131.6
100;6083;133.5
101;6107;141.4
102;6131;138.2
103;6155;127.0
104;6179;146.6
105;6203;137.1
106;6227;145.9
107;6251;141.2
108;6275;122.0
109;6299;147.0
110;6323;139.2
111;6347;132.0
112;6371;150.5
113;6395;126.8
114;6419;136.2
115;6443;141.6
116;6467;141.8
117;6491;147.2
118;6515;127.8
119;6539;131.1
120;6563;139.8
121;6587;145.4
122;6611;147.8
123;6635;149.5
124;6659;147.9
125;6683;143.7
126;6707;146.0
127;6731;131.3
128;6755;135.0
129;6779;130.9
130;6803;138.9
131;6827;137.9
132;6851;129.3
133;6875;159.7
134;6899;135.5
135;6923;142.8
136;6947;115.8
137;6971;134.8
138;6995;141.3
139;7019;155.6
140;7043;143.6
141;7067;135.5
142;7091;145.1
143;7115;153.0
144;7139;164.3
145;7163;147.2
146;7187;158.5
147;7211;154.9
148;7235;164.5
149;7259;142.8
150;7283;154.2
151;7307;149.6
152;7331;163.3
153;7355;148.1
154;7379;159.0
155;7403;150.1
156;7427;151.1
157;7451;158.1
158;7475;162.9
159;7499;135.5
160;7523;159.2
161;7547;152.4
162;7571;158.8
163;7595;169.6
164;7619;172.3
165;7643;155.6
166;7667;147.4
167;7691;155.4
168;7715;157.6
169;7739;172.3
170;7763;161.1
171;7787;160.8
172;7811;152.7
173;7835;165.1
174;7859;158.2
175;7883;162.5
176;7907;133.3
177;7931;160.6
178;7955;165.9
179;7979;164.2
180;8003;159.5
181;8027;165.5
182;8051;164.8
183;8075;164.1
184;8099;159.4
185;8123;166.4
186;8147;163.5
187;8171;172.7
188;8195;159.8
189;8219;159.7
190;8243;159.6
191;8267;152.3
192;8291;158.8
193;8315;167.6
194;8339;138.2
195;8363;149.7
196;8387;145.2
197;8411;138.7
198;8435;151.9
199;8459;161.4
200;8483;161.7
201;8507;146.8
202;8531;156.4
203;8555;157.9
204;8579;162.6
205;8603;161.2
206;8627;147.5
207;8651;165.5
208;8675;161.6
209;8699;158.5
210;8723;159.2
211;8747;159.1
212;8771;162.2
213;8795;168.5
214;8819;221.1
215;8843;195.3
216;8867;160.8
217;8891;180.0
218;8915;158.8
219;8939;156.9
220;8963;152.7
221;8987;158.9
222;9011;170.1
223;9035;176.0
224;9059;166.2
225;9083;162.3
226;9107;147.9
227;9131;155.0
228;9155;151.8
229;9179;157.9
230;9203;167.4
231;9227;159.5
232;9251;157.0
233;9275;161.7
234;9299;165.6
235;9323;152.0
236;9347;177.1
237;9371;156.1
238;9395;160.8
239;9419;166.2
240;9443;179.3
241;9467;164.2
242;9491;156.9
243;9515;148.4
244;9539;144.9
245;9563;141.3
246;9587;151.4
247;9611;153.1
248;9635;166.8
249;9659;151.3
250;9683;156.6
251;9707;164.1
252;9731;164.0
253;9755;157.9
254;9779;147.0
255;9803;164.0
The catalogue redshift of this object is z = 0.34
